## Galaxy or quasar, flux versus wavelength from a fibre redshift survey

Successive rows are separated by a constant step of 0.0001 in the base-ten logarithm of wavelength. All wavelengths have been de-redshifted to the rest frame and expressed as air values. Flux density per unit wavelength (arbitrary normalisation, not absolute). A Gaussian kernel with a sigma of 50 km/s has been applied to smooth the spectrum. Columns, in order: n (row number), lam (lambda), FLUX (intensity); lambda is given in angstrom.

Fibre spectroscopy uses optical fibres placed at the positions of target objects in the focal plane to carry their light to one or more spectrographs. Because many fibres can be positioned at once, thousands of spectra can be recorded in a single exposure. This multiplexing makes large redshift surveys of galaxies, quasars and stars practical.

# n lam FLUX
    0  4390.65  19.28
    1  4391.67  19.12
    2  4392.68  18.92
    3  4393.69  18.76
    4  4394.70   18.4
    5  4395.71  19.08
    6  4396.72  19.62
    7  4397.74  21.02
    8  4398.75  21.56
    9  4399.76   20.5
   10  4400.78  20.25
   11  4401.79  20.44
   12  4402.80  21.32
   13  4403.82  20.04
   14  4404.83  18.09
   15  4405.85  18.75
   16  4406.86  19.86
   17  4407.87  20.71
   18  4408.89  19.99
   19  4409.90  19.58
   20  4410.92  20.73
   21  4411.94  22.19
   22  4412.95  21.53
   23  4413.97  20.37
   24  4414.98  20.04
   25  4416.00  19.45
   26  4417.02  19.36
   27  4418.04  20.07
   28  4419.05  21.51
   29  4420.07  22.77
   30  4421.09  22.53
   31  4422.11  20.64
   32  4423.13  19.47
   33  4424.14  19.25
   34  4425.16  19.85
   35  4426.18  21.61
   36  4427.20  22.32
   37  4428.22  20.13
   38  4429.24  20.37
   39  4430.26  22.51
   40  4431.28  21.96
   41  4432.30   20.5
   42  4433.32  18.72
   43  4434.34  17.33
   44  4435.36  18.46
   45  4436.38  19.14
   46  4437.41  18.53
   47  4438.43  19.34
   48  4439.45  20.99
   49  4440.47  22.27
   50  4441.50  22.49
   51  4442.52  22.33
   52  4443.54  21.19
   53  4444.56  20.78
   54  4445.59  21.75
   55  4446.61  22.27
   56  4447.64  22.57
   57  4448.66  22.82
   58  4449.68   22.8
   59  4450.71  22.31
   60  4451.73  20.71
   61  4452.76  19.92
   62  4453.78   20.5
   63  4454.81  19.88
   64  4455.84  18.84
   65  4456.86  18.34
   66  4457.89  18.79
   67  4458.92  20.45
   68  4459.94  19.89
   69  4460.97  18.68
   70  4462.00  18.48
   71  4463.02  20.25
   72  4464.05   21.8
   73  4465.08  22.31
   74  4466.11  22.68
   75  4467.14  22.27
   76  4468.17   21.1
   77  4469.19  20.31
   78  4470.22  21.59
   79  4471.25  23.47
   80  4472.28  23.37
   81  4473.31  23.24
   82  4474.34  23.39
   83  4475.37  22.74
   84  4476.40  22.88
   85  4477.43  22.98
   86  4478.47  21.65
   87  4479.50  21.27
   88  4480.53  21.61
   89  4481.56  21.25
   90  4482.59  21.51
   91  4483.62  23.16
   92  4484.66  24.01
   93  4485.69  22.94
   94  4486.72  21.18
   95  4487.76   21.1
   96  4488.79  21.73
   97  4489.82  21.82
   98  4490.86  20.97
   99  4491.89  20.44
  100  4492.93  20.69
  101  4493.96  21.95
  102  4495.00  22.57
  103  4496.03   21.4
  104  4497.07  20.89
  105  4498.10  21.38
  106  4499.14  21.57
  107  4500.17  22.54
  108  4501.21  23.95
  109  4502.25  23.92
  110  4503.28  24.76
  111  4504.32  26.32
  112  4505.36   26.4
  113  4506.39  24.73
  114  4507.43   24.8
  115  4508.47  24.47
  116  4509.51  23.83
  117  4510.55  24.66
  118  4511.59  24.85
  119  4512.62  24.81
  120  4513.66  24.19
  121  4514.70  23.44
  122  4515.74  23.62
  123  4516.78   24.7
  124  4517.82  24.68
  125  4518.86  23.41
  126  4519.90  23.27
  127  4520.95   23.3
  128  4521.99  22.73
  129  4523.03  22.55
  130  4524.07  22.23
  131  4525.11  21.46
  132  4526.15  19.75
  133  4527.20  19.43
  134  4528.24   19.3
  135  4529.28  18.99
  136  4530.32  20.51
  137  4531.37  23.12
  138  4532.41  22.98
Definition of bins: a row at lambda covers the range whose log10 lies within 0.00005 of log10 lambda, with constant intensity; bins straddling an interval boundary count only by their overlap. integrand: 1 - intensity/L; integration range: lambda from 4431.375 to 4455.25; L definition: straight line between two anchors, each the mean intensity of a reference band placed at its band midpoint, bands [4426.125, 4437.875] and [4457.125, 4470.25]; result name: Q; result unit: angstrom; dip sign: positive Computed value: -0.6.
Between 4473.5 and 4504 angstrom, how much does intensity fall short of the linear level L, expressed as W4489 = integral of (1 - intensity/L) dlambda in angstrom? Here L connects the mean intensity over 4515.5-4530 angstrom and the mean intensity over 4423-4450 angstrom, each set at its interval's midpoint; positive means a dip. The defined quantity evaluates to -0.88 angstrom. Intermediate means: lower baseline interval 20.8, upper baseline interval 22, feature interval 22.2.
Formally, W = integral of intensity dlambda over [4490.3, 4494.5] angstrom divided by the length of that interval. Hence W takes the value 21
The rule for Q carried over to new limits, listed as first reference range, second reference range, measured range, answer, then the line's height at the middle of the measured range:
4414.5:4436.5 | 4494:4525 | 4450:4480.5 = 1.00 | 21.9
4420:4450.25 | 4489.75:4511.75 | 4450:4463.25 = 1.11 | 21.6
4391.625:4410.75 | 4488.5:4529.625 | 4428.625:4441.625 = 0.40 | 20.8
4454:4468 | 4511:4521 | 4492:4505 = 0.12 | 22.8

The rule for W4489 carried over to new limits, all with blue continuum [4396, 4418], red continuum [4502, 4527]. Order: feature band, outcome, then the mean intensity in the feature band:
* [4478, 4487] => 0.3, 22.1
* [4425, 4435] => 0.2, 20.5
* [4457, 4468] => 0.8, 20.5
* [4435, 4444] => 0.3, 20.6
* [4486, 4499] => 1.0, 21.4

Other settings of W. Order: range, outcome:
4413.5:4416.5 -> 20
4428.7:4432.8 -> 21.3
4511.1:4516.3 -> 24.2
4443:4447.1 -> 21.5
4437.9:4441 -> 20.8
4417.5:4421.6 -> 21.7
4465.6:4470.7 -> 21.6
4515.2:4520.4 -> 23.9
